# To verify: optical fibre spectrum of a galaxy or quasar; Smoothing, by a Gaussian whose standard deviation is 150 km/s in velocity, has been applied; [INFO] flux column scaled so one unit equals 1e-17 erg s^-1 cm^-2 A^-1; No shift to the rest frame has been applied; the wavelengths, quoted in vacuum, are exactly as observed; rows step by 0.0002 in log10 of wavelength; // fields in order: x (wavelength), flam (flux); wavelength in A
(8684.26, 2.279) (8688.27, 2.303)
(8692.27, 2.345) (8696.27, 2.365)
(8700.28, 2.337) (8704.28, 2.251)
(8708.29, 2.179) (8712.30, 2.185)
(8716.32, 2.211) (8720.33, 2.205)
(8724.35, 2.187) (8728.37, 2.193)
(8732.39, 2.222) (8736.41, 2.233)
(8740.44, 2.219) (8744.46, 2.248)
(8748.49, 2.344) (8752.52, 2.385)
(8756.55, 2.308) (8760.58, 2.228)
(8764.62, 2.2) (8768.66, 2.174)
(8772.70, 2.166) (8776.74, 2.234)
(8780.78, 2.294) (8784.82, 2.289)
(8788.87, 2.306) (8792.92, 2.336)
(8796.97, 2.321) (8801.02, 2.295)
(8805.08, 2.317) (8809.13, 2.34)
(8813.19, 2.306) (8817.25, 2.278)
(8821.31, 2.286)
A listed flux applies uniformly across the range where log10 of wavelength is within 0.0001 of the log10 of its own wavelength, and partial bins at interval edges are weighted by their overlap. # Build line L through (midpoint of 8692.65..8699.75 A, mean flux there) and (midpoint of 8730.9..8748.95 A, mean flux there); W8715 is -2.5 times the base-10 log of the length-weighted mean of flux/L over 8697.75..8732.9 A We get 0.04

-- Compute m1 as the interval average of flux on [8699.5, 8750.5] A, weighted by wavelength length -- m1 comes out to 2.23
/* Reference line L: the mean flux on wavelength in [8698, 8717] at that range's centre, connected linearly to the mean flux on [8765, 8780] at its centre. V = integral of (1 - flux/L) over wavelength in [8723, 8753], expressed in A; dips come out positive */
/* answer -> -0.40 A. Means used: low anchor 2.24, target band 2.25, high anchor 2.2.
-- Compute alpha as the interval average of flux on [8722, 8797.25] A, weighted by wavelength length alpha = 2.26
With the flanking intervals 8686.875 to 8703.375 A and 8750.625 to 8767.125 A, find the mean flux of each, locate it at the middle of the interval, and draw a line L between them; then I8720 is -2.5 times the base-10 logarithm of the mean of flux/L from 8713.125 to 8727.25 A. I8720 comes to 0.05 mag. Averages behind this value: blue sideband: 2.33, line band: 2.2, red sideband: 2.28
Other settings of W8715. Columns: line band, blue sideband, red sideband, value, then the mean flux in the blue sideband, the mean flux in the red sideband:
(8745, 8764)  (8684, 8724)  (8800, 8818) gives -0.008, 2.26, 2.31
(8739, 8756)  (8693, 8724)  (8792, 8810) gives -0.012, 2.25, 2.32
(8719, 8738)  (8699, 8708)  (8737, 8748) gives 0.024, 2.27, 2.25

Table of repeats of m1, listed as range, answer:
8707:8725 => 2.19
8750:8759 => 2.34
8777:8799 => 2.3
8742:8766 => 2.29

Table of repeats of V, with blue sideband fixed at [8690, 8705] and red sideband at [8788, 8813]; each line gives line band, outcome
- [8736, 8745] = 0.37 A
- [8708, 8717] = 0.54 A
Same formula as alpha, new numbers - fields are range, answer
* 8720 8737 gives 2.21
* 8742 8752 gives 2.31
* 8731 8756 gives 2.28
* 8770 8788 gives 2.25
